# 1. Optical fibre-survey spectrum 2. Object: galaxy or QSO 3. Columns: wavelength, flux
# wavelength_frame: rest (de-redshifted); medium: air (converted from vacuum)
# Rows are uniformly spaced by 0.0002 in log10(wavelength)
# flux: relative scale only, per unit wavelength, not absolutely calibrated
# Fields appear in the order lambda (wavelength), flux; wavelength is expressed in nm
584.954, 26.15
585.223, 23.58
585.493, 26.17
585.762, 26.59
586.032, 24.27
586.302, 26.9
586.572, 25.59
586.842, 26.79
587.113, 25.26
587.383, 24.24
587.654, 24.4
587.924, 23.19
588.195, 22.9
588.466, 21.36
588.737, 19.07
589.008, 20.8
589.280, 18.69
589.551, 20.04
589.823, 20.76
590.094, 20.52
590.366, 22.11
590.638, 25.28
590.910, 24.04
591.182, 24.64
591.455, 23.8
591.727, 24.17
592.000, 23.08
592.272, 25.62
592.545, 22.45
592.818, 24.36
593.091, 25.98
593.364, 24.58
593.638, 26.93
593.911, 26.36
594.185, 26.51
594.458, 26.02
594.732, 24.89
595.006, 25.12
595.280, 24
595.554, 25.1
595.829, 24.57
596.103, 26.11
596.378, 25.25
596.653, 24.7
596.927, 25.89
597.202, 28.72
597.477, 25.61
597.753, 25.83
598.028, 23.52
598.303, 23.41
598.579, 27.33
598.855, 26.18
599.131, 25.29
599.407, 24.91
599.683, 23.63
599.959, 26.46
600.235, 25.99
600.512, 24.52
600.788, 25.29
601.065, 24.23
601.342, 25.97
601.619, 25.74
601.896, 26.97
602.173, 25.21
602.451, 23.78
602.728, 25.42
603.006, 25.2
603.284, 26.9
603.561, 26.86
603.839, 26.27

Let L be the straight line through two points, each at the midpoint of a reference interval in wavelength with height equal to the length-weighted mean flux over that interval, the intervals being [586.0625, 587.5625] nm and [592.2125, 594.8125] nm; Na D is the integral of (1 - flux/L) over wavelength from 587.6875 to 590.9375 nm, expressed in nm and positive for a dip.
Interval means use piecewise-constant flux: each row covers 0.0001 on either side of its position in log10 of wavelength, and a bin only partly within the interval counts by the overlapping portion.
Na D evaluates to 0.50 nm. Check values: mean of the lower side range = 25.6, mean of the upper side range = 25.4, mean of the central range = 21.6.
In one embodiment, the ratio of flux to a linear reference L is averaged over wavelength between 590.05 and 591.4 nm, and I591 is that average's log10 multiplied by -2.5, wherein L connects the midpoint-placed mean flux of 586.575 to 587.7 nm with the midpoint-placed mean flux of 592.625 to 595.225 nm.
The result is 0.08 mag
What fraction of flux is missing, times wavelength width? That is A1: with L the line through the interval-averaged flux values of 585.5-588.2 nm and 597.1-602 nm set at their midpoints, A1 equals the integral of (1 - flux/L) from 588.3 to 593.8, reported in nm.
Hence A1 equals 0.51 nm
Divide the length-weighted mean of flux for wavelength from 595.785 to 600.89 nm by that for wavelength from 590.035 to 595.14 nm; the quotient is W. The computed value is 1.0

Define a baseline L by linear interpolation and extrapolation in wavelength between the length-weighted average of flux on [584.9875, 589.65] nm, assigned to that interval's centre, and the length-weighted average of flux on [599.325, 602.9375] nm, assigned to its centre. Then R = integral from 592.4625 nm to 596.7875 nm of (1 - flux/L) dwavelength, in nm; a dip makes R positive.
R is -0.13 nm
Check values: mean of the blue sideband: 23.6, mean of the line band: 25.2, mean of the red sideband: 25.2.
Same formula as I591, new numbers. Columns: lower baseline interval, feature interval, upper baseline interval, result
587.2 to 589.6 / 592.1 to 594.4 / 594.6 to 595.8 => -0.06 mag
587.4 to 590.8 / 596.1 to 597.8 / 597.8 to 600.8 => -0.07 mag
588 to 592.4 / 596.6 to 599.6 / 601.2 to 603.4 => -0.05 mag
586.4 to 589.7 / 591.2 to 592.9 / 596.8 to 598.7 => 0.00 mag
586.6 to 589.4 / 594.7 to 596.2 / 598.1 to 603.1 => -0.03 mag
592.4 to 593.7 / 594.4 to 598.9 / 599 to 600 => -0.02 mag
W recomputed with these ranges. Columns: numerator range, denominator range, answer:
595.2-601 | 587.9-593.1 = 1.12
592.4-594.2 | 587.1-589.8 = 1.16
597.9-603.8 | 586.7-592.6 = 1.11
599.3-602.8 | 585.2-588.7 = 1.03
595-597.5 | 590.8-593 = 1.06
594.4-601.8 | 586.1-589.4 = 1.09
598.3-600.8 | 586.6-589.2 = 1.10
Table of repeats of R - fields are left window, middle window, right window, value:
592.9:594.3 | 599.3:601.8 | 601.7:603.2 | 0.03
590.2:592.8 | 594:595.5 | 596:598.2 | -0.03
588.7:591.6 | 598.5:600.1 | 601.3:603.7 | -0.05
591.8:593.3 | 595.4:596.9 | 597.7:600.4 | -0.02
